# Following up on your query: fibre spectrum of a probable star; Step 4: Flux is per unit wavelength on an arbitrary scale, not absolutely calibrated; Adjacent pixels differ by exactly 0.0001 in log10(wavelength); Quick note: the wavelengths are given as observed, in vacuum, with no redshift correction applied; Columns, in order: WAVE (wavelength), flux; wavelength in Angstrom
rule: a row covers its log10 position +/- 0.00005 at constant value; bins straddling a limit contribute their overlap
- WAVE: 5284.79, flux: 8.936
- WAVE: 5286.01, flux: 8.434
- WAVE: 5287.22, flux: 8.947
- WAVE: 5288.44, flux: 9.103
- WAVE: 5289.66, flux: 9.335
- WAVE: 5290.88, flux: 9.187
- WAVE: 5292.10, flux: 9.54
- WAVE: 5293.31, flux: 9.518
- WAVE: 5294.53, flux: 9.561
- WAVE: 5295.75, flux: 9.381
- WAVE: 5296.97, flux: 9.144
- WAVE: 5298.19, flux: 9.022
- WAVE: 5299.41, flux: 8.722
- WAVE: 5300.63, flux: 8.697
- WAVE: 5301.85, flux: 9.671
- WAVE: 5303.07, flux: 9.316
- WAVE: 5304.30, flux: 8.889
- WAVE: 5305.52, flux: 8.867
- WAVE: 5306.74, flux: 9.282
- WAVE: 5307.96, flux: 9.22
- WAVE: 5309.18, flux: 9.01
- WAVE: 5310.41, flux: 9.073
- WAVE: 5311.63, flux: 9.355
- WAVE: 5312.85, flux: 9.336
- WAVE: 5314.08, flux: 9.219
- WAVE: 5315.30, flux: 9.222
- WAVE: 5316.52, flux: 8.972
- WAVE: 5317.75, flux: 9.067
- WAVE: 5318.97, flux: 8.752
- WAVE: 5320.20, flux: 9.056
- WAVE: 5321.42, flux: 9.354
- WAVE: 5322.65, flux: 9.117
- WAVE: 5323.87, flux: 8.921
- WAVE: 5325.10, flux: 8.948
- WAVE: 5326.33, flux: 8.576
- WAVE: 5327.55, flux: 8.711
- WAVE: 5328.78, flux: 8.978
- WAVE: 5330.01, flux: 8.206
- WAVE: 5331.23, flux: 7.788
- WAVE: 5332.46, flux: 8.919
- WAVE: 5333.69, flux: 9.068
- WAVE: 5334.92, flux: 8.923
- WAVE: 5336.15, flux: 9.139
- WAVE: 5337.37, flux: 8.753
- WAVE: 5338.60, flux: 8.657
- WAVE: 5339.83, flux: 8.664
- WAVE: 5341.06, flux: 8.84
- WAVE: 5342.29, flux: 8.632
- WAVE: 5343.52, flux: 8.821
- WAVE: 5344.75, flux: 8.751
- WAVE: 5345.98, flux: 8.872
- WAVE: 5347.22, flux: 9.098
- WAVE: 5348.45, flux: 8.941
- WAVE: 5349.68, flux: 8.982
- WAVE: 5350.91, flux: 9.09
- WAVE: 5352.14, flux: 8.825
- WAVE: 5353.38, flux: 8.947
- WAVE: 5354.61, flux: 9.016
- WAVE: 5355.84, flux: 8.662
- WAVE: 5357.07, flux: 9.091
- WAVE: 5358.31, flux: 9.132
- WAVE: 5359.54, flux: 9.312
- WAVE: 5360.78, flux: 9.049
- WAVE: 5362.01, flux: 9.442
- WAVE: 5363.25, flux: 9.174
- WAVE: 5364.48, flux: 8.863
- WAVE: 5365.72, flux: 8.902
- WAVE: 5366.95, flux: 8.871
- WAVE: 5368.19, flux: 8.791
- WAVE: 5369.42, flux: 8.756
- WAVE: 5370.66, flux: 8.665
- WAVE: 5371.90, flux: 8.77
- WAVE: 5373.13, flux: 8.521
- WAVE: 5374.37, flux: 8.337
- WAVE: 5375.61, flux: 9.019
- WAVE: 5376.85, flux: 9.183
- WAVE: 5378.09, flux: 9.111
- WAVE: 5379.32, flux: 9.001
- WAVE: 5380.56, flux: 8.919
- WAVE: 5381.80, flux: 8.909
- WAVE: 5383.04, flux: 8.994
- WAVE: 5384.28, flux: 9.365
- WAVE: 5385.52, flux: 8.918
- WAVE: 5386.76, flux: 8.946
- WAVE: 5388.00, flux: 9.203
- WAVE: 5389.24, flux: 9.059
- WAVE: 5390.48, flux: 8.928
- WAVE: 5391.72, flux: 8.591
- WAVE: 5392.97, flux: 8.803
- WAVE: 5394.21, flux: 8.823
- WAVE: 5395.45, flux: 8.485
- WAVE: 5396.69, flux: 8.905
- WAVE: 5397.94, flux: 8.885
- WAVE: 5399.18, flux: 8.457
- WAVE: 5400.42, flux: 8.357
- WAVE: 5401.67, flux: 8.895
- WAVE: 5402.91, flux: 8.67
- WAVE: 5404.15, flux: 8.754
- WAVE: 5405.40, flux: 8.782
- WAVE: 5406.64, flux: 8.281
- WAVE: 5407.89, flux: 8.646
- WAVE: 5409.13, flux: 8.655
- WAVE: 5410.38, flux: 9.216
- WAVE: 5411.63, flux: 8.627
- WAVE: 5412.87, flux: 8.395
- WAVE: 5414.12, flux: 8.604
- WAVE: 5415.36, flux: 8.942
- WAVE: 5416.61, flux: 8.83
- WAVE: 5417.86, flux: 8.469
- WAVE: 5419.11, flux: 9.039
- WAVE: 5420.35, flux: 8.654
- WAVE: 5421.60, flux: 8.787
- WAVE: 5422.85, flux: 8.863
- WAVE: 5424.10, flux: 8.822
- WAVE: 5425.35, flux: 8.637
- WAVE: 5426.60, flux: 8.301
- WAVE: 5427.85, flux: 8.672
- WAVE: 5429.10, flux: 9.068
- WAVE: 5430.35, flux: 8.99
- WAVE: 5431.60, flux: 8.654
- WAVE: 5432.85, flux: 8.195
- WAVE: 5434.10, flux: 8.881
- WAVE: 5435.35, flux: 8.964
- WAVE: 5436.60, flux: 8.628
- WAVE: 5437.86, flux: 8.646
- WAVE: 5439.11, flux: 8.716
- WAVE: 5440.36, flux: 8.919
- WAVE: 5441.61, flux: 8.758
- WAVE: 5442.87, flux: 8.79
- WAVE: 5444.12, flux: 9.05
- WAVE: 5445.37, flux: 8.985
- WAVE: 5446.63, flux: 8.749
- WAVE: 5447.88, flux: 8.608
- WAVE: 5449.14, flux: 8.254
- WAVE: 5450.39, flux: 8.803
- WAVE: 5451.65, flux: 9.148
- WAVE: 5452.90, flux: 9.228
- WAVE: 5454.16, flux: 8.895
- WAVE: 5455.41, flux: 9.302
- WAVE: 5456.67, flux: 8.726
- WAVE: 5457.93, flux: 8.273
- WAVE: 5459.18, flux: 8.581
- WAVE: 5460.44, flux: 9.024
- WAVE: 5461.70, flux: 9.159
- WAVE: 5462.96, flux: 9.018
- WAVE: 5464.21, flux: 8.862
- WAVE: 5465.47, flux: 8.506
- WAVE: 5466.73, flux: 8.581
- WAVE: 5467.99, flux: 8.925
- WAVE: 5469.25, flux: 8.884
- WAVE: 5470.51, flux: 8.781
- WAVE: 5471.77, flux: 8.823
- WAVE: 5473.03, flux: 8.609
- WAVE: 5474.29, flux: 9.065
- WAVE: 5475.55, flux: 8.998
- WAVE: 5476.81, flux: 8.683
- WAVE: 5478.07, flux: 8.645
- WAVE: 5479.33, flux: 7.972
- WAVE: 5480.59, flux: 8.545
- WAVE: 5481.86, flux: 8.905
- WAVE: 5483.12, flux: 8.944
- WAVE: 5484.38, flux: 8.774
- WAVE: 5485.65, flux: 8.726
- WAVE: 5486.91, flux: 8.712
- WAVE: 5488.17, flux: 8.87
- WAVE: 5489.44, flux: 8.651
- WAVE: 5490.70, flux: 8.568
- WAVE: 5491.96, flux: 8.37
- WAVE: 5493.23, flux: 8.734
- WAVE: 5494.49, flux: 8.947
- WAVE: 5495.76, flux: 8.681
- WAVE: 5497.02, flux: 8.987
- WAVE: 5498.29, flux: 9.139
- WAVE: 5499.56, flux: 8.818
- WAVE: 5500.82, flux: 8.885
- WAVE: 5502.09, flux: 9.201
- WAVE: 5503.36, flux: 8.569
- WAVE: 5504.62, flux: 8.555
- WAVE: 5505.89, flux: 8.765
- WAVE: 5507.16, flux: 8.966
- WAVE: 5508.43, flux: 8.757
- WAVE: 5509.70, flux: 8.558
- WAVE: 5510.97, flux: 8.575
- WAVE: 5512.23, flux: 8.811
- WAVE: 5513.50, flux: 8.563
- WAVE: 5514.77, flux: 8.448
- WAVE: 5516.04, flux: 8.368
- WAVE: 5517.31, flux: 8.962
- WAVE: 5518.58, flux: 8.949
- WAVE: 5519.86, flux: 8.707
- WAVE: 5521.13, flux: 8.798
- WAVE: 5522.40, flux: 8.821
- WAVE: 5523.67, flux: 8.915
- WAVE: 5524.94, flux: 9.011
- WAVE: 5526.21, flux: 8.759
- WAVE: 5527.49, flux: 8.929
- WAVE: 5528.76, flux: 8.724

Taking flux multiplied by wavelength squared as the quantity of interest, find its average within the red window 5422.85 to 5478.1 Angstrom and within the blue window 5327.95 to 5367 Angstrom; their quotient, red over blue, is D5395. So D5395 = 1.0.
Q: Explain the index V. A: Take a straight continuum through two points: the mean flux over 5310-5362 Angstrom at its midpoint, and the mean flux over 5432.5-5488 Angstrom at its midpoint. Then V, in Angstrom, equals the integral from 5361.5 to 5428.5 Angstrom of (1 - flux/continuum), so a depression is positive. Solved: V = 0.4 Angstrom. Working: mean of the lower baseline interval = 8.93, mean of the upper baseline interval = 8.78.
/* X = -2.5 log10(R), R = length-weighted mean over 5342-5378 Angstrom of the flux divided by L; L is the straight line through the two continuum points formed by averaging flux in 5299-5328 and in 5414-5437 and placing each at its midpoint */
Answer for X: 0.00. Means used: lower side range 9.06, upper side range 8.74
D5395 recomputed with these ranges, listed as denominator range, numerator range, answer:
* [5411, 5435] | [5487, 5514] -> 1.03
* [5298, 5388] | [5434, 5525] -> 1.03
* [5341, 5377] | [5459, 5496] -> 1.03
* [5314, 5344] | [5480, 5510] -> 1.05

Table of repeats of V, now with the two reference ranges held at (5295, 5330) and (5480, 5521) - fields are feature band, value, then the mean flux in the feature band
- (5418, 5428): 0.2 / 8.71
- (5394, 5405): 0.3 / 8.69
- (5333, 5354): 0.3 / 8.88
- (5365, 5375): 0.3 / 8.7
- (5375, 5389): -0.2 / 9.05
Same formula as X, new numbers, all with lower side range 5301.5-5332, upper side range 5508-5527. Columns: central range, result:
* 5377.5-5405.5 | 0.004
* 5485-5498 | 0.004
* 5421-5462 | 0.005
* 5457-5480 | 0.006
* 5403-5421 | 0.020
